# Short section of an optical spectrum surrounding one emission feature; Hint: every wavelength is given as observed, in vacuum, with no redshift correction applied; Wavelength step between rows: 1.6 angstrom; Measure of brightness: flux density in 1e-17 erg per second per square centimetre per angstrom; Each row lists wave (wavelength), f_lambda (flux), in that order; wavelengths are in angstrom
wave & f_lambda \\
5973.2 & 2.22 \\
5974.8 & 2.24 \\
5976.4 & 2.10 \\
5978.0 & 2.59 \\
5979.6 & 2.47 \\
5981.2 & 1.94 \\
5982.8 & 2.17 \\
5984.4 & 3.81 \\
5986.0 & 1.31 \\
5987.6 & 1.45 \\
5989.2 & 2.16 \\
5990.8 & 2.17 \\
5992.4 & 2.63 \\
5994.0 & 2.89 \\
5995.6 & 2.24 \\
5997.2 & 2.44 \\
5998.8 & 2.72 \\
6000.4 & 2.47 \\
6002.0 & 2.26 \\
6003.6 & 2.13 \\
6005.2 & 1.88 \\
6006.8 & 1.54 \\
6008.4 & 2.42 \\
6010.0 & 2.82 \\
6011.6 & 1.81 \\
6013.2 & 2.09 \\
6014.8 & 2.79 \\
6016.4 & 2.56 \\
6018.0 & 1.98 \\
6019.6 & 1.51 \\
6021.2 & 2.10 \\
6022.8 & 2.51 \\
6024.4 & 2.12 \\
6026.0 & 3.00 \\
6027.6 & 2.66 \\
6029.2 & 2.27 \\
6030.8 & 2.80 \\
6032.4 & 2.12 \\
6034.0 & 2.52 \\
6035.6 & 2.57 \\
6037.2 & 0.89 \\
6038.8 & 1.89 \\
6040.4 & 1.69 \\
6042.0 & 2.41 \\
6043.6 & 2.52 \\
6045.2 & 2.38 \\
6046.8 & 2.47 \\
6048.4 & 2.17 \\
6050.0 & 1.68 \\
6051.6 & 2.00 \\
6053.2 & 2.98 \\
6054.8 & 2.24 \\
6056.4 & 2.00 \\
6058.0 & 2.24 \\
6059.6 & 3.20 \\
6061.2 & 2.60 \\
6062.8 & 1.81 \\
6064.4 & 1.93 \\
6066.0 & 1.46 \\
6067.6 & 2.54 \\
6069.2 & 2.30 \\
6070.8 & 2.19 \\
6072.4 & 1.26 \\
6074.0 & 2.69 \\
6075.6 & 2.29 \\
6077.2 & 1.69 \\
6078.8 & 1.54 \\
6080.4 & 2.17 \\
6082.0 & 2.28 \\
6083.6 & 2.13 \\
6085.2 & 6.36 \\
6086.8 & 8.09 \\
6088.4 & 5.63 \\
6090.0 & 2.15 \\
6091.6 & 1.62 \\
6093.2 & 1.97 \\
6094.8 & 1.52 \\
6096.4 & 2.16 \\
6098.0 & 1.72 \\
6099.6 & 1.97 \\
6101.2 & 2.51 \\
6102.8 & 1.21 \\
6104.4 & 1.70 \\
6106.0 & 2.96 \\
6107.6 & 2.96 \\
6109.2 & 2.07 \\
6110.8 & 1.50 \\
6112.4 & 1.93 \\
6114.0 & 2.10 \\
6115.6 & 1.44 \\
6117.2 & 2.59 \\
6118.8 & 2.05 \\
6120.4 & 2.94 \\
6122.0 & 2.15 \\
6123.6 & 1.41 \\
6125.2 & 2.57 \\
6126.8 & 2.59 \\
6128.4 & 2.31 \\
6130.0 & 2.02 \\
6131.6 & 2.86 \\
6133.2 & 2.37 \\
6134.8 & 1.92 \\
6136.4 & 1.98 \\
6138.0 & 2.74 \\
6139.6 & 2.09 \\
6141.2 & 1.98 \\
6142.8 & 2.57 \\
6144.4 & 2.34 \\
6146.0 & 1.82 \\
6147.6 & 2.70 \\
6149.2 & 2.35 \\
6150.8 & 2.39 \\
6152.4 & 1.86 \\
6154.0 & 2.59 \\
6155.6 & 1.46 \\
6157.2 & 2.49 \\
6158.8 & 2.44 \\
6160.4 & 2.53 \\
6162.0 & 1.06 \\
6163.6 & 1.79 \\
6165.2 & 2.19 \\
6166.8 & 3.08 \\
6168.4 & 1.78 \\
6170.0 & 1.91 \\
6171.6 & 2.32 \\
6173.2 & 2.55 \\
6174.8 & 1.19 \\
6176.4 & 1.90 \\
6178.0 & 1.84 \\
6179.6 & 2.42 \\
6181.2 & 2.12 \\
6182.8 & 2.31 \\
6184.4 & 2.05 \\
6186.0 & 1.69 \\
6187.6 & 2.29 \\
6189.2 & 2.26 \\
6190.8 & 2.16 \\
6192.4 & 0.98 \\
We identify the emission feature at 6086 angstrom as Hbeta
